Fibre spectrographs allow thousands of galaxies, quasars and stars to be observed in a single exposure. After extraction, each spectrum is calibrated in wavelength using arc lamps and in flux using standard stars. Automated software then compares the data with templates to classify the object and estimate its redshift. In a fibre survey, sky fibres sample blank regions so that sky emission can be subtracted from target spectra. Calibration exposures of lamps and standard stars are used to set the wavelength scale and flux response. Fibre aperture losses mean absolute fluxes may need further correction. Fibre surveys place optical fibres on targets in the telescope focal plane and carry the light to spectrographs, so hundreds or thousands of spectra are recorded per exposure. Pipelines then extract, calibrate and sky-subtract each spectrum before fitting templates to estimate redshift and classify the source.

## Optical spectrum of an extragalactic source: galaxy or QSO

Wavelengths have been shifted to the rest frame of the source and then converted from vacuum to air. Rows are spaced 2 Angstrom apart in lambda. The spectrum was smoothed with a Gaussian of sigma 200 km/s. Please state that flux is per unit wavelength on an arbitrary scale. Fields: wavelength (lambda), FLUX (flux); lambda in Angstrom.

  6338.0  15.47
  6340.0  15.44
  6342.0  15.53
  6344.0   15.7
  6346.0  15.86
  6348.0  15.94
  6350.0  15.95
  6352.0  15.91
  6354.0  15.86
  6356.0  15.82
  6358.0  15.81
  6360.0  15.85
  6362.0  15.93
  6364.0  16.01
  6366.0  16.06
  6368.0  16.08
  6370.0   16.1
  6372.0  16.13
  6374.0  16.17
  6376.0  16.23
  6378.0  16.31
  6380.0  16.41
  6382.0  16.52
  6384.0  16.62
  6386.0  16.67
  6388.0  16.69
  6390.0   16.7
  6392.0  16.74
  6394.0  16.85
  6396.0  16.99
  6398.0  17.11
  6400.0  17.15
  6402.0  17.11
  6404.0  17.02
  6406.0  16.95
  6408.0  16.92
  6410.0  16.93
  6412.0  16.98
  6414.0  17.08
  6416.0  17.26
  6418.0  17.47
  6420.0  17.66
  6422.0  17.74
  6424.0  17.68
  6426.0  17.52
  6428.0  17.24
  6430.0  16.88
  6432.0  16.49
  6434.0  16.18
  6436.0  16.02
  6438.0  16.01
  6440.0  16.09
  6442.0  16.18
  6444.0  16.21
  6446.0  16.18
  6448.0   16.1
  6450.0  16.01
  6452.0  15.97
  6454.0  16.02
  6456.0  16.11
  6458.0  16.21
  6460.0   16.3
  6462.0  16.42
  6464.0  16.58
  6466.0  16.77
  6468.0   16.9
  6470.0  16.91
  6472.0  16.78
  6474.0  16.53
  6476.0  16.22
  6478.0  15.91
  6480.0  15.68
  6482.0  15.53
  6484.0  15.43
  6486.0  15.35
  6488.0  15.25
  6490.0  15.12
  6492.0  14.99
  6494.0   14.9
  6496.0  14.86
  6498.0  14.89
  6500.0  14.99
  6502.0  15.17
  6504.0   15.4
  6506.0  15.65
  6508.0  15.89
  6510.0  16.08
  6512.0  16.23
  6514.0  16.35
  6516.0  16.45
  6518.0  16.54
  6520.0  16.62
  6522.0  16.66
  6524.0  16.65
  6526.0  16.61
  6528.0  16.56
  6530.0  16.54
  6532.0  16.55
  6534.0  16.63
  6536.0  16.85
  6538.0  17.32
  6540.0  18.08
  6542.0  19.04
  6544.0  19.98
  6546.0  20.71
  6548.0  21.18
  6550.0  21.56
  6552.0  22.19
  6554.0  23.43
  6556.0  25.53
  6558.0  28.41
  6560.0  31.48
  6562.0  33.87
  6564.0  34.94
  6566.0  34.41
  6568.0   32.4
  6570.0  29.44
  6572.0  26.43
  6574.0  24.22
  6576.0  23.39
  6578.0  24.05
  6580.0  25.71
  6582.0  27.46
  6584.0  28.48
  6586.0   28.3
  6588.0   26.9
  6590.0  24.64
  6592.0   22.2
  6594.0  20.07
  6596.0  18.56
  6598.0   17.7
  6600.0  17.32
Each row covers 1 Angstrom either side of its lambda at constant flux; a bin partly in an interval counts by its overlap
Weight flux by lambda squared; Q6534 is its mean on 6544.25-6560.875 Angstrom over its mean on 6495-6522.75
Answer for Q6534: 1.54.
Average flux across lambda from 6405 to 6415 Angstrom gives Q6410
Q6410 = 17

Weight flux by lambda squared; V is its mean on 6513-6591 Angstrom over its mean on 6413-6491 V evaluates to 1.44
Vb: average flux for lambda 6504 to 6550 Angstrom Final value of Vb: 17.3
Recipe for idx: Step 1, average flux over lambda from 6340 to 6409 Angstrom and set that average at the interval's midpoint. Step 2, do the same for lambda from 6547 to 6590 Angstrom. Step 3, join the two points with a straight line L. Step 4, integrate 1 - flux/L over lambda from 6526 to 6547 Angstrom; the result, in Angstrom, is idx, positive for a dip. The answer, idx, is 6.4 Angstrom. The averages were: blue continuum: 16.3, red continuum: 27.3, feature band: 17.8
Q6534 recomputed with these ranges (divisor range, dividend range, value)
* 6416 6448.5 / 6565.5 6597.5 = 1.61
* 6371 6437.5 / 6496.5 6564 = 1.18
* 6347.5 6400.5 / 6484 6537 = 1.02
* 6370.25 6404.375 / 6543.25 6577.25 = 1.69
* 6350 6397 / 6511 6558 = 1.21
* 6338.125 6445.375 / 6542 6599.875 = 1.63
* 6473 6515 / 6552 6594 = 1.81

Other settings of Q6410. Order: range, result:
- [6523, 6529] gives 16.6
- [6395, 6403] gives 17.1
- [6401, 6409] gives 17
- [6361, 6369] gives 16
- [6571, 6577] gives 24.7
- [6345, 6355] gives 15.9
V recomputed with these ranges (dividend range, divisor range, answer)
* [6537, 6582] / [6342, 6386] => 1.68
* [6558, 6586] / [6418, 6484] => 1.82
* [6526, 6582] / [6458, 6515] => 1.53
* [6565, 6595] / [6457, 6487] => 1.69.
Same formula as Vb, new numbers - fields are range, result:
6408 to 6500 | 16.3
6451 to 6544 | 16.2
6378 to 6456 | 16.7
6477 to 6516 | 15.5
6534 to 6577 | 24.8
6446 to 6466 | 16.2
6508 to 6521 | 16.3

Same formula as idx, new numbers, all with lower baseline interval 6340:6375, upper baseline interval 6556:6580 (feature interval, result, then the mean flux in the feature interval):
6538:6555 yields 4.39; 20.6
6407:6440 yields 4.99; 17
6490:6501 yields 4.30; 14.9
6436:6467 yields 7.93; 16.2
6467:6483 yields 4.77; 16.3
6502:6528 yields 9.61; 16.2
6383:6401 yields 1.22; 16.8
